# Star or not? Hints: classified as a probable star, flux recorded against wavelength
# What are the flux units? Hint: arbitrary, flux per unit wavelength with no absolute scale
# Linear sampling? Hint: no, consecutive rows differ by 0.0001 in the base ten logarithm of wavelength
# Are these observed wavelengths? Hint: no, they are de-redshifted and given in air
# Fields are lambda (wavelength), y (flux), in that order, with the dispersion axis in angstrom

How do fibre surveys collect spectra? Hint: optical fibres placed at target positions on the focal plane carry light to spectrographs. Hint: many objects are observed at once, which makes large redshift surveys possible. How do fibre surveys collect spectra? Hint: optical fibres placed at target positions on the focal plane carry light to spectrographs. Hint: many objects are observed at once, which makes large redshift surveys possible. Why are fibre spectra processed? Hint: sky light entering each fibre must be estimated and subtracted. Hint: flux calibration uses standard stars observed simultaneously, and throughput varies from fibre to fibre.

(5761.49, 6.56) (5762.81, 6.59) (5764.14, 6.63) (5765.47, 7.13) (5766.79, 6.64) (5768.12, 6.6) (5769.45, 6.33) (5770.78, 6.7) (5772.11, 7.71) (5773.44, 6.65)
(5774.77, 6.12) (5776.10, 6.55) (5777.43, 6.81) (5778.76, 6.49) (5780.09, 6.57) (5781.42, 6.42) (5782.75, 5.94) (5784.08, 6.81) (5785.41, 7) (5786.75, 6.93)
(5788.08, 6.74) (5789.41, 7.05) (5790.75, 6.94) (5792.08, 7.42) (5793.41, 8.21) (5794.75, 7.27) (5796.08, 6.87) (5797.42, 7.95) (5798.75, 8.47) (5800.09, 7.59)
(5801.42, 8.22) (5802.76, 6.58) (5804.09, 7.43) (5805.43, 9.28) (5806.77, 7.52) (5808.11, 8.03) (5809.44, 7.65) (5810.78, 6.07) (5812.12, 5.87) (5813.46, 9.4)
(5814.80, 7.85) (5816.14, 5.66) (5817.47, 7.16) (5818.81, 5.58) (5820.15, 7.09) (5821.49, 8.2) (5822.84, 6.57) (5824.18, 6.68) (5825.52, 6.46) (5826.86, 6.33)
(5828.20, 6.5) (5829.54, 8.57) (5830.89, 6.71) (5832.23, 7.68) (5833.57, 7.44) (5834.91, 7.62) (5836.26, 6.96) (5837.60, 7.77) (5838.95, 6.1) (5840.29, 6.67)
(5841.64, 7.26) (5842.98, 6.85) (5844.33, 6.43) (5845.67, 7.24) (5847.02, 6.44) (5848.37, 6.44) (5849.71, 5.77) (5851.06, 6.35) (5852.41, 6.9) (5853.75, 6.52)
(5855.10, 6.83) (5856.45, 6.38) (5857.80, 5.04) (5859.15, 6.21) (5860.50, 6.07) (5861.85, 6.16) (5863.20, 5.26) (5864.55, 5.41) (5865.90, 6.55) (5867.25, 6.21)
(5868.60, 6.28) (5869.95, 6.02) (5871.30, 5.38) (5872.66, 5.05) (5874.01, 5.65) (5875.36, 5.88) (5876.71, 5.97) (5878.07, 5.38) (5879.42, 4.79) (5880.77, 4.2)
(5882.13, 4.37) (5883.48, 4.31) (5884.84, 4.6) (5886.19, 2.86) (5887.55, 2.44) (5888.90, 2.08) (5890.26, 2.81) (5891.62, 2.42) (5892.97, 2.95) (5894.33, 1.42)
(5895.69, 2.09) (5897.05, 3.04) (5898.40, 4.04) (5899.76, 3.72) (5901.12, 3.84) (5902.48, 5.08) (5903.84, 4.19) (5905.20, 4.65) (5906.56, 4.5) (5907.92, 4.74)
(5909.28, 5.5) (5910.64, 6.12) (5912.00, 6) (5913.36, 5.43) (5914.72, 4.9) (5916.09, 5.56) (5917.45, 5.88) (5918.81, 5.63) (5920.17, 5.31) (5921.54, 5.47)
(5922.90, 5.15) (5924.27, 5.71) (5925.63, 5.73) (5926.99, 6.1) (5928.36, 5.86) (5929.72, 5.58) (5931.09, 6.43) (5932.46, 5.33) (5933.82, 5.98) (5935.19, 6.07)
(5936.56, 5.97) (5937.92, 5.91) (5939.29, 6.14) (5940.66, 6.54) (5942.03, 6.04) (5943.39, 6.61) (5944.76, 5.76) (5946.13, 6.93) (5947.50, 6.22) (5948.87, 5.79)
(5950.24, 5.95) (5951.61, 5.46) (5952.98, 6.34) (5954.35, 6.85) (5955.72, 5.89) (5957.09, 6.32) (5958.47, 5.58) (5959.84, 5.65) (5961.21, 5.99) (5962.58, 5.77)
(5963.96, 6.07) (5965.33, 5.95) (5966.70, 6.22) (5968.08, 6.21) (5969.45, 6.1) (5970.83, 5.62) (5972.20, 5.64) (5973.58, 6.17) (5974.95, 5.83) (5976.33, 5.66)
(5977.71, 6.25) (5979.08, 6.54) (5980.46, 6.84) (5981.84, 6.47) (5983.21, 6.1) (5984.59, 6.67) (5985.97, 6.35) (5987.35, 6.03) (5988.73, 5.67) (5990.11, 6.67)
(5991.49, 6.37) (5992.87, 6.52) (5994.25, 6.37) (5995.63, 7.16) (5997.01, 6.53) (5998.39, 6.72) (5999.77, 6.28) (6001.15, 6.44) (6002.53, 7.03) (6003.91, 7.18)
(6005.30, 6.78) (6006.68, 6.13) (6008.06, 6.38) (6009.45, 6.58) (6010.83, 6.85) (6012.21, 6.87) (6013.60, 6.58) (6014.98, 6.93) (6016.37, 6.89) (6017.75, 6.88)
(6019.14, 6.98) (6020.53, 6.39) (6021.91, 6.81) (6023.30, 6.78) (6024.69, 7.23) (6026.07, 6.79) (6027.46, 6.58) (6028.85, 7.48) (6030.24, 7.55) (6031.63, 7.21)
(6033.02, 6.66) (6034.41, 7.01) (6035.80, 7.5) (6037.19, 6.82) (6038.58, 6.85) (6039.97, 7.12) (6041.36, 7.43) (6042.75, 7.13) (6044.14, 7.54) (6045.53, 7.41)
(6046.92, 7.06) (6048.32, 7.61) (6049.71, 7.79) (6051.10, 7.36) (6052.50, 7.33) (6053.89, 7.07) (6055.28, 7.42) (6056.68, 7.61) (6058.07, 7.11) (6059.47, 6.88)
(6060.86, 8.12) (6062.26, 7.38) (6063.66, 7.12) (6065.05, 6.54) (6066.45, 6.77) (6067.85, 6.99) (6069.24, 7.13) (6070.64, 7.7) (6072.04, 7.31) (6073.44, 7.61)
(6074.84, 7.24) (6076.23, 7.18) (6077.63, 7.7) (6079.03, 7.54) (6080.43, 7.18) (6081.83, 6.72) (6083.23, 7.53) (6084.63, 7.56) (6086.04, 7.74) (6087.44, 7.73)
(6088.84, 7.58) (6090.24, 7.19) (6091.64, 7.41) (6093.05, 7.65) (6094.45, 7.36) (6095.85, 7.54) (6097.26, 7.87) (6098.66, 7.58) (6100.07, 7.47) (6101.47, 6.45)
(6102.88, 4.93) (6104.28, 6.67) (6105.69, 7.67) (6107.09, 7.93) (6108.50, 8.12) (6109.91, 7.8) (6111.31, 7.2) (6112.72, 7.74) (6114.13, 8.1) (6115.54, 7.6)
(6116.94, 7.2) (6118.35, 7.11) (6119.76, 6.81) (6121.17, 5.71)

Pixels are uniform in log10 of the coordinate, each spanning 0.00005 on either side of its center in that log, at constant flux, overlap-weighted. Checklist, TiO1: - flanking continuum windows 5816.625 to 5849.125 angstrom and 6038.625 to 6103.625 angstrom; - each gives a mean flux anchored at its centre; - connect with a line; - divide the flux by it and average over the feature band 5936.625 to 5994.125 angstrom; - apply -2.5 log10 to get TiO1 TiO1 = 0.163 mag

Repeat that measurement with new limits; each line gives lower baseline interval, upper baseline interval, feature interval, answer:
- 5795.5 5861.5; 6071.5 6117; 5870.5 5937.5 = 0.44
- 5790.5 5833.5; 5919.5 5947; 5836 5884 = 0.13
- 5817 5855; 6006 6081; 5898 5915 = 0.39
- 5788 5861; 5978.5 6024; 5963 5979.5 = 0.11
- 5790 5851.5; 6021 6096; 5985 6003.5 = 0.12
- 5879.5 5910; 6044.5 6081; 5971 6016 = -0.11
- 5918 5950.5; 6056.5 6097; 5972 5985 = 0.02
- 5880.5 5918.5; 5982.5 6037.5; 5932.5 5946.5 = -0.22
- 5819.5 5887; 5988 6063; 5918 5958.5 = 0.11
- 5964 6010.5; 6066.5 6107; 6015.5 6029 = -0.03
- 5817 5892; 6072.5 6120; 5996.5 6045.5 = 0.01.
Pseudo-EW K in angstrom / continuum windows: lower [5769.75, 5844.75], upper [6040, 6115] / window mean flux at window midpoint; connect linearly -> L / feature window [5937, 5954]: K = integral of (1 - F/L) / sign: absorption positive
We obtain 2.5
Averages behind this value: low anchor 7.09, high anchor 7.35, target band 6.15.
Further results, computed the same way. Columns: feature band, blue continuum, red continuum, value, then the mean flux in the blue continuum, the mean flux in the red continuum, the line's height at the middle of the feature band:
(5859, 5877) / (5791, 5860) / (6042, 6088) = 3.18 angstrom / 7.06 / 7.34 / 7.11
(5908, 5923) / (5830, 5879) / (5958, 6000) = 1.80 angstrom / 6.36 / 6.2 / 6.28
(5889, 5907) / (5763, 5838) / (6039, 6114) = 9.51 angstrom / 7.09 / 7.34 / 7.18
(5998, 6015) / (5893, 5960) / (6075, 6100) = -0.64 angstrom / 5.38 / 7.47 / 6.42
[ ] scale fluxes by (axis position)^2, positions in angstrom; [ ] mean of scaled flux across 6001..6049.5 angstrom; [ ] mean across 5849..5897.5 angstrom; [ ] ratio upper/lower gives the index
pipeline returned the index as 1.5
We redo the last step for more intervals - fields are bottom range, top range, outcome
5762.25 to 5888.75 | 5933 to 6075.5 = 1.08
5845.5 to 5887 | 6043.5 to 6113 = 1.39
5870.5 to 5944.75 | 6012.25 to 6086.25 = 1.54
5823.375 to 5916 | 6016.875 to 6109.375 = 1.42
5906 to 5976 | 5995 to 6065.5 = 1.24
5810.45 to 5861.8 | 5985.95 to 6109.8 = 1.12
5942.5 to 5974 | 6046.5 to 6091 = 1.26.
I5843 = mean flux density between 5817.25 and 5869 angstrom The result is 6.63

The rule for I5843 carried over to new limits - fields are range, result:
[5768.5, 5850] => 7.05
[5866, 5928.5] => 4.69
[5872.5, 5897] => 3.8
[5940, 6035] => 6.43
